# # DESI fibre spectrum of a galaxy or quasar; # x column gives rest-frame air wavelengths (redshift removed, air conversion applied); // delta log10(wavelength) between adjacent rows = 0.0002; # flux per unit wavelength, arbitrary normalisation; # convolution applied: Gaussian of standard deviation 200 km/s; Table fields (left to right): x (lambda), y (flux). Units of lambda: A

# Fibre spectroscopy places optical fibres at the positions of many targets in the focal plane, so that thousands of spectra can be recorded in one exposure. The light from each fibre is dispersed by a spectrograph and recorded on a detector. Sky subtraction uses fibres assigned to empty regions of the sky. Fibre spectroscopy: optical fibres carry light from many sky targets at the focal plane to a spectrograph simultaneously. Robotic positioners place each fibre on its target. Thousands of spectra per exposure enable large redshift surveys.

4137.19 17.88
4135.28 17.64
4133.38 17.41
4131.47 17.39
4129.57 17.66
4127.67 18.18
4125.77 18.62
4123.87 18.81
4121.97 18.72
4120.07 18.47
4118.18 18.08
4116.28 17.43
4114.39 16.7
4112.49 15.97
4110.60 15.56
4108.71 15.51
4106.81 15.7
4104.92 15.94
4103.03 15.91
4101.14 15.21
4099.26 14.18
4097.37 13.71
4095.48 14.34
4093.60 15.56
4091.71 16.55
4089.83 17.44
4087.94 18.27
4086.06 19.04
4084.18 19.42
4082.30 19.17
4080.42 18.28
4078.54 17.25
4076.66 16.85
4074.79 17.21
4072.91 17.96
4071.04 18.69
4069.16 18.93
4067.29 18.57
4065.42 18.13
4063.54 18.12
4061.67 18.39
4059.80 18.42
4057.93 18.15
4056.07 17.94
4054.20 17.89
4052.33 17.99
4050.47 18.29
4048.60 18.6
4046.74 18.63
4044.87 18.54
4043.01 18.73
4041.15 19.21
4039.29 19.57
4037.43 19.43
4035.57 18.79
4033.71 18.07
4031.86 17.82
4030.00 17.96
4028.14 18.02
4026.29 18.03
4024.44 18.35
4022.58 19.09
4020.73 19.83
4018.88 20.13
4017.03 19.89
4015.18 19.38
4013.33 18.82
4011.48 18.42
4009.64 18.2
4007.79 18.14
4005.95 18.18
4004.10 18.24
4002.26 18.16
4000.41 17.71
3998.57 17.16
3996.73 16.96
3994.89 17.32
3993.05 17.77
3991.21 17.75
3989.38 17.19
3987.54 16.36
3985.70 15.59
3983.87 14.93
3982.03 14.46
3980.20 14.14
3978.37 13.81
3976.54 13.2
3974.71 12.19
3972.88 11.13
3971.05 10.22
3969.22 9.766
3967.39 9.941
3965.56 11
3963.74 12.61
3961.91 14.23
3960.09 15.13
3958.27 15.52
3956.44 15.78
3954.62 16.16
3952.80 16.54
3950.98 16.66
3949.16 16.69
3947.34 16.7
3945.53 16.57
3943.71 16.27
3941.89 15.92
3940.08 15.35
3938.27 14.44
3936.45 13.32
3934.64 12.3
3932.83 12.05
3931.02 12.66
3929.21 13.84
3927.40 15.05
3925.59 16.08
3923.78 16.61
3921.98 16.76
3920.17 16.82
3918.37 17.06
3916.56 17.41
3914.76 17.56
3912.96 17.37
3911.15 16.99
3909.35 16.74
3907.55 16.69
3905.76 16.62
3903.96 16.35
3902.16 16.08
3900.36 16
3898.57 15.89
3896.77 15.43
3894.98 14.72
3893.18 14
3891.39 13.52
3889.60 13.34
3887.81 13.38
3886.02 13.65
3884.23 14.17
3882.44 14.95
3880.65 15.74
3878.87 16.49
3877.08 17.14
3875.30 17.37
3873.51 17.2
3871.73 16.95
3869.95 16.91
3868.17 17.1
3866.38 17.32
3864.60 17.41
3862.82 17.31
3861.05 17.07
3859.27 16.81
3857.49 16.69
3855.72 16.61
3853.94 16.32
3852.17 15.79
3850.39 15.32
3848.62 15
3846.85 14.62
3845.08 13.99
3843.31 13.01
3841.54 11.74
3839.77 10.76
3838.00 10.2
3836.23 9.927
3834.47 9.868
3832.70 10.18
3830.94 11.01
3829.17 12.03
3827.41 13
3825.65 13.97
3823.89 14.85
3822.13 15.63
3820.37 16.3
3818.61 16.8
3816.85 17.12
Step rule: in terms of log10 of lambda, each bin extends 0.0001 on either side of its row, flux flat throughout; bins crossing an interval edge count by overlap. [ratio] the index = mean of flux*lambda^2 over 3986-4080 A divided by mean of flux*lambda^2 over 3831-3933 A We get 1.29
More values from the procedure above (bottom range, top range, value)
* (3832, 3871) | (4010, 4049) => 1.41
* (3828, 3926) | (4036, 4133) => 1.28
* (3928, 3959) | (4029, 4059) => 1.29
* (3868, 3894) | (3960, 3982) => 0.83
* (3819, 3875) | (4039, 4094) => 1.39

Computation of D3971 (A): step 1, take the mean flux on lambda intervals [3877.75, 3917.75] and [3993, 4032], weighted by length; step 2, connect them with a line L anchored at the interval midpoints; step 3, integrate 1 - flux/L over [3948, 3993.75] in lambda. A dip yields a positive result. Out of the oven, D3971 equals 7.9 A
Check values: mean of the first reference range 15.6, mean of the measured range 14.3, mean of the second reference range 18.4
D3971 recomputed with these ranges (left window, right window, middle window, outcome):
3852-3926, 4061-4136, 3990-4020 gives -2.63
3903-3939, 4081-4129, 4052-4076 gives -2.23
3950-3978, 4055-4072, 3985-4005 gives -3.21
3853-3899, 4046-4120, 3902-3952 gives 1.30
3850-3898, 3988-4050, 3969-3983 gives 4.09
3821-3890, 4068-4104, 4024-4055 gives -3.55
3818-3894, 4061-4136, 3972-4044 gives -4.76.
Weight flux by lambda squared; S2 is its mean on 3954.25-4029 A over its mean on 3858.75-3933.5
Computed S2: 1.06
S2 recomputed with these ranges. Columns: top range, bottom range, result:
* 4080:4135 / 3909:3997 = 1.22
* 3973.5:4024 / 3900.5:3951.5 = 1.13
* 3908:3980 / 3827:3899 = 1.05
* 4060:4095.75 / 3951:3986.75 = 1.39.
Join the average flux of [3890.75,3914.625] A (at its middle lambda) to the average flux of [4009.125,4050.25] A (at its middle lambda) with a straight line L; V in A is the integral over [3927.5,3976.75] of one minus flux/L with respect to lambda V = 8.9 A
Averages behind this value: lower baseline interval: 16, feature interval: 14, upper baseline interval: 18.8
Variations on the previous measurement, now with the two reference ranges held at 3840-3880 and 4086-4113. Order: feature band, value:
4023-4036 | -1.9 A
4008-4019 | -2.2 A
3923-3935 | 1.4 A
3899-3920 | -1.1 A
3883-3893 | 1.4 A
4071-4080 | -1.0 A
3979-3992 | 0.2 A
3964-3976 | 3.8 A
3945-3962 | -0.1 A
